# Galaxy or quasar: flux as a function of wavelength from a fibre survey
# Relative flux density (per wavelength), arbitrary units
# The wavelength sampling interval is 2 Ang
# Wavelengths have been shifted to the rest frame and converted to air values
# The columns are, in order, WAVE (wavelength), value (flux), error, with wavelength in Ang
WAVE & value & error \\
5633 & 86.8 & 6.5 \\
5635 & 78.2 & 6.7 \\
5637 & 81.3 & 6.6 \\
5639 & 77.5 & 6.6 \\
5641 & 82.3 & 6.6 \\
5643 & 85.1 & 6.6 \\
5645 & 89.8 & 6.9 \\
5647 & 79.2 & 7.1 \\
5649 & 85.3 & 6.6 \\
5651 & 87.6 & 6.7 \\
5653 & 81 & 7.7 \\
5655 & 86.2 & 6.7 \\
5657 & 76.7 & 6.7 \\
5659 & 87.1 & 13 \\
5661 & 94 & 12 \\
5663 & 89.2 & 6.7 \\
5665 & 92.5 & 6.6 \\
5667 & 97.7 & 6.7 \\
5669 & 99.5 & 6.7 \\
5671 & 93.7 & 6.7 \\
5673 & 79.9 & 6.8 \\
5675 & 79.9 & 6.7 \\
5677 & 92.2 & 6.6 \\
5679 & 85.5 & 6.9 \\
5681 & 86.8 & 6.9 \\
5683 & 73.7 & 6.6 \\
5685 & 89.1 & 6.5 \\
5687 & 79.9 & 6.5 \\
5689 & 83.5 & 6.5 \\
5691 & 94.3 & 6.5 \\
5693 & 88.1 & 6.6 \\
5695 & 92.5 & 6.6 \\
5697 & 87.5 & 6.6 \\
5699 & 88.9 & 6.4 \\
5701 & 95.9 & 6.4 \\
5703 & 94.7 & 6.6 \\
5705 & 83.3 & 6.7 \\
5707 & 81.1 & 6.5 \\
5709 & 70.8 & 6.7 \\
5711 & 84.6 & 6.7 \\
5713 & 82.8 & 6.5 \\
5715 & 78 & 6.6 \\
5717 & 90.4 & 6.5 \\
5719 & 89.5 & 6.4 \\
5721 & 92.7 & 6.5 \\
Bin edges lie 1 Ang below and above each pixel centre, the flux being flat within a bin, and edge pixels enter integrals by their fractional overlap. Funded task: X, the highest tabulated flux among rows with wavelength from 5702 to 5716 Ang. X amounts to 94.7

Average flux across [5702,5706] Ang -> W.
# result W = 89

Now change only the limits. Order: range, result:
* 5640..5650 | 84.3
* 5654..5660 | 83.3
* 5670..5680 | 86.2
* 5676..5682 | 88.2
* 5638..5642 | 79.9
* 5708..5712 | 77.7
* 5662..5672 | 94.5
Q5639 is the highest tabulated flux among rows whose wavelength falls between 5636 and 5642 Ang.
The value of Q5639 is 82.3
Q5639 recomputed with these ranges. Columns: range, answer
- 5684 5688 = 89.1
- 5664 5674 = 99.5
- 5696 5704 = 95.9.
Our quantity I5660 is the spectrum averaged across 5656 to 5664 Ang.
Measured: 86.8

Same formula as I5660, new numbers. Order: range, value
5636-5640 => 79.4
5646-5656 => 83.9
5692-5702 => 90.6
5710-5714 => 83.7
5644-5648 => 84.5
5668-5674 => 91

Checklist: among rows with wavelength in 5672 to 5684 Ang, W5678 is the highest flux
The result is 92.2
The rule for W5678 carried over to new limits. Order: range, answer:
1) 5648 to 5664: 94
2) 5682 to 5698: 94.3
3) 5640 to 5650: 89.8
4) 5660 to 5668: 97.7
